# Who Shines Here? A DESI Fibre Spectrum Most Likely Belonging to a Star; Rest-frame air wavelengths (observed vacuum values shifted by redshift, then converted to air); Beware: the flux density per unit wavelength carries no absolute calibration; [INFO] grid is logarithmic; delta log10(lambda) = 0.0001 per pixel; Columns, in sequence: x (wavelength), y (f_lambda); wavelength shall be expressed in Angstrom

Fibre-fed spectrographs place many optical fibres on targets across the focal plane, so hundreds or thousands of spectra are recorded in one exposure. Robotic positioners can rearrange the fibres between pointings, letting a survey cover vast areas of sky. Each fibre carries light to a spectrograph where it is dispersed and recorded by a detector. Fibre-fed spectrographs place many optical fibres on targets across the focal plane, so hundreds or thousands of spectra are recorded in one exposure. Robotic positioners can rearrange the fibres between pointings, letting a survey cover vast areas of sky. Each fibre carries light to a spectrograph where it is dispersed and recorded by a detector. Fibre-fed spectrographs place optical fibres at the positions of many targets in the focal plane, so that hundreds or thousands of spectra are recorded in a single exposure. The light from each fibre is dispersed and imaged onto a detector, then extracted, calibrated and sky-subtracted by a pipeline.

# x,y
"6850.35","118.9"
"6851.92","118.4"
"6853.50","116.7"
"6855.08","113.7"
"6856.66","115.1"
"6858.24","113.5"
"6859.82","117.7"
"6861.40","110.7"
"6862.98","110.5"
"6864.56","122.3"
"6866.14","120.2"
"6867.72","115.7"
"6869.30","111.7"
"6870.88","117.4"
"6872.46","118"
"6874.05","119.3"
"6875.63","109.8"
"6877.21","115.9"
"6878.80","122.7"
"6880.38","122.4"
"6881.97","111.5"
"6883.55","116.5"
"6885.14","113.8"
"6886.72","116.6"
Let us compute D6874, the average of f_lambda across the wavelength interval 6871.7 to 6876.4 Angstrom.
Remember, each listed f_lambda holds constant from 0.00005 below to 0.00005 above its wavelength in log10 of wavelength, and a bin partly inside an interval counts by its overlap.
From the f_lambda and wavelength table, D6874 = 116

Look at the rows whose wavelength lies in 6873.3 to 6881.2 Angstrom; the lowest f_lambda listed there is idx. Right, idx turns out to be 109.8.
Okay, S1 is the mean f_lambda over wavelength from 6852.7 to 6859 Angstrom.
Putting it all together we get 115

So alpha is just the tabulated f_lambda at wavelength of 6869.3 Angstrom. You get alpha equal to 111.7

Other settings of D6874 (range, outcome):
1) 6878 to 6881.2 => 122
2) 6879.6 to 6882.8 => 117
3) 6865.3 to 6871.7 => 116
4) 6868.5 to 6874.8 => 117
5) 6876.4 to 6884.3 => 118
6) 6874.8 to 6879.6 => 116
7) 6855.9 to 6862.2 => 114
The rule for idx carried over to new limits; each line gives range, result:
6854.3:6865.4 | 110.5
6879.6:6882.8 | 111.5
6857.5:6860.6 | 113.5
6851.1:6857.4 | 113.7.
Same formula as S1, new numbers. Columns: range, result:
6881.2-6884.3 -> 114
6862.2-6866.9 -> 118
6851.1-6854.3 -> 118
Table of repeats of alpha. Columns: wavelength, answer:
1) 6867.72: 115.7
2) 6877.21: 115.9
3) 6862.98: 110.5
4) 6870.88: 117.4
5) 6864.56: 122.3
